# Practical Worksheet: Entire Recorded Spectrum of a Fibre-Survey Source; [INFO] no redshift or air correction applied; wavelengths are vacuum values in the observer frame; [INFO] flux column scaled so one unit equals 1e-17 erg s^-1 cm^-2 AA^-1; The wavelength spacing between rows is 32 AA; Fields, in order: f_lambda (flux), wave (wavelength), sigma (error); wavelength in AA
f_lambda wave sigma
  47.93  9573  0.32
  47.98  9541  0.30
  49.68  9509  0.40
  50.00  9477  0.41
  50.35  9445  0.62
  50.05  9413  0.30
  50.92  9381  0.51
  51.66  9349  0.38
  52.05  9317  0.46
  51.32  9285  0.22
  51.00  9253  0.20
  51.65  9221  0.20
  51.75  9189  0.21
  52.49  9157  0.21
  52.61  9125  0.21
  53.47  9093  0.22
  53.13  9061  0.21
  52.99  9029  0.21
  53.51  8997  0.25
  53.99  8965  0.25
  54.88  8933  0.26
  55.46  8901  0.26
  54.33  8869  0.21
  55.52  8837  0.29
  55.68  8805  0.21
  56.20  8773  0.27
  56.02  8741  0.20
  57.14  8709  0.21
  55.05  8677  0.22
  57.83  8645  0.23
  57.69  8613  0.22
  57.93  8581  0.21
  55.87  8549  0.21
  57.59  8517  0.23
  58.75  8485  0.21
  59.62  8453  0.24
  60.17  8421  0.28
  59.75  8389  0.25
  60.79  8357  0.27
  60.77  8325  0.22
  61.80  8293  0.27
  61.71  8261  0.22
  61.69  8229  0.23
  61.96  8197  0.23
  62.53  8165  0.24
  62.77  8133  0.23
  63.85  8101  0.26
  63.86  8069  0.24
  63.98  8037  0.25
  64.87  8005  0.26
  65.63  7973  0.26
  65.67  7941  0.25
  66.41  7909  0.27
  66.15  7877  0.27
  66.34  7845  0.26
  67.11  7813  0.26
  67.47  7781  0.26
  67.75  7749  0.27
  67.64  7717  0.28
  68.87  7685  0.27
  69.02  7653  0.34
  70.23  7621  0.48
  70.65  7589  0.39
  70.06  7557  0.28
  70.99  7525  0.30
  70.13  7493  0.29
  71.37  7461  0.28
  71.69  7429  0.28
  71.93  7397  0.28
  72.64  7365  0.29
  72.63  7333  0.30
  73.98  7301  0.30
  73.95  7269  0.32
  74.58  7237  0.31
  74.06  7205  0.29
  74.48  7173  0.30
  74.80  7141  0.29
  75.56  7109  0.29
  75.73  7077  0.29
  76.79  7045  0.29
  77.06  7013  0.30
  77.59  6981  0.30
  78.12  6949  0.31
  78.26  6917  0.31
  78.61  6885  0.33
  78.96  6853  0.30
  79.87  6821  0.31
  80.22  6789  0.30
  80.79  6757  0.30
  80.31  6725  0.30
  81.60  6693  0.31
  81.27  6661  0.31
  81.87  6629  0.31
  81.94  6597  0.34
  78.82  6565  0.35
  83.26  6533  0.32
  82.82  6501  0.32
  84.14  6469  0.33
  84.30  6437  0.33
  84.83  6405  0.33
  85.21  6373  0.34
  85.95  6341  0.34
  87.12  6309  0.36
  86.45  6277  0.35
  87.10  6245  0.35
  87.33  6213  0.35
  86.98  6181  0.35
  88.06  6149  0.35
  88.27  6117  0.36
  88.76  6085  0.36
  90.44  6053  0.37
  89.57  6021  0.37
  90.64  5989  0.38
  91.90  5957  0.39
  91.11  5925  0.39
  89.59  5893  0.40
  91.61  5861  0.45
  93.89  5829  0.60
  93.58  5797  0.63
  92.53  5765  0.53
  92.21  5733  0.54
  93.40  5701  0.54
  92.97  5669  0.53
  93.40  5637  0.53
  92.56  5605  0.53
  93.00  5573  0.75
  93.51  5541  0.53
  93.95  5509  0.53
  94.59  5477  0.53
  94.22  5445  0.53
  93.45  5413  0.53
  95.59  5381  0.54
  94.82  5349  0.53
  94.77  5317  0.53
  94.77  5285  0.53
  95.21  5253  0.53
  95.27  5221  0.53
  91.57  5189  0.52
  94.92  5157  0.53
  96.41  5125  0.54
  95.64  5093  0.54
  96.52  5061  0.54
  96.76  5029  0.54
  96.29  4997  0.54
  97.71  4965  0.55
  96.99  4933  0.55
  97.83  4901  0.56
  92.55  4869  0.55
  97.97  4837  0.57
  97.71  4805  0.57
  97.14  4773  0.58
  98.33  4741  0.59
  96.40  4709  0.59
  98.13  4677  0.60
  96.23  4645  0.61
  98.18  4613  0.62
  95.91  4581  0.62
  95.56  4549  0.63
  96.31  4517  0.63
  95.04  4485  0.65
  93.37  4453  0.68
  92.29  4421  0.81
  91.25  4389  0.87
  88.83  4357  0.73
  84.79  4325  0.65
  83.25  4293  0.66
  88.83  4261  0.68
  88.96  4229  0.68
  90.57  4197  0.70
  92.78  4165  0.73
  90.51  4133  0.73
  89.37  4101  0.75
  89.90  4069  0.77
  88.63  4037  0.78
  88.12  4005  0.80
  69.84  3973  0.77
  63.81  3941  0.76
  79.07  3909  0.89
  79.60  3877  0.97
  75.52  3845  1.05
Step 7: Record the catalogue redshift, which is 0.001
